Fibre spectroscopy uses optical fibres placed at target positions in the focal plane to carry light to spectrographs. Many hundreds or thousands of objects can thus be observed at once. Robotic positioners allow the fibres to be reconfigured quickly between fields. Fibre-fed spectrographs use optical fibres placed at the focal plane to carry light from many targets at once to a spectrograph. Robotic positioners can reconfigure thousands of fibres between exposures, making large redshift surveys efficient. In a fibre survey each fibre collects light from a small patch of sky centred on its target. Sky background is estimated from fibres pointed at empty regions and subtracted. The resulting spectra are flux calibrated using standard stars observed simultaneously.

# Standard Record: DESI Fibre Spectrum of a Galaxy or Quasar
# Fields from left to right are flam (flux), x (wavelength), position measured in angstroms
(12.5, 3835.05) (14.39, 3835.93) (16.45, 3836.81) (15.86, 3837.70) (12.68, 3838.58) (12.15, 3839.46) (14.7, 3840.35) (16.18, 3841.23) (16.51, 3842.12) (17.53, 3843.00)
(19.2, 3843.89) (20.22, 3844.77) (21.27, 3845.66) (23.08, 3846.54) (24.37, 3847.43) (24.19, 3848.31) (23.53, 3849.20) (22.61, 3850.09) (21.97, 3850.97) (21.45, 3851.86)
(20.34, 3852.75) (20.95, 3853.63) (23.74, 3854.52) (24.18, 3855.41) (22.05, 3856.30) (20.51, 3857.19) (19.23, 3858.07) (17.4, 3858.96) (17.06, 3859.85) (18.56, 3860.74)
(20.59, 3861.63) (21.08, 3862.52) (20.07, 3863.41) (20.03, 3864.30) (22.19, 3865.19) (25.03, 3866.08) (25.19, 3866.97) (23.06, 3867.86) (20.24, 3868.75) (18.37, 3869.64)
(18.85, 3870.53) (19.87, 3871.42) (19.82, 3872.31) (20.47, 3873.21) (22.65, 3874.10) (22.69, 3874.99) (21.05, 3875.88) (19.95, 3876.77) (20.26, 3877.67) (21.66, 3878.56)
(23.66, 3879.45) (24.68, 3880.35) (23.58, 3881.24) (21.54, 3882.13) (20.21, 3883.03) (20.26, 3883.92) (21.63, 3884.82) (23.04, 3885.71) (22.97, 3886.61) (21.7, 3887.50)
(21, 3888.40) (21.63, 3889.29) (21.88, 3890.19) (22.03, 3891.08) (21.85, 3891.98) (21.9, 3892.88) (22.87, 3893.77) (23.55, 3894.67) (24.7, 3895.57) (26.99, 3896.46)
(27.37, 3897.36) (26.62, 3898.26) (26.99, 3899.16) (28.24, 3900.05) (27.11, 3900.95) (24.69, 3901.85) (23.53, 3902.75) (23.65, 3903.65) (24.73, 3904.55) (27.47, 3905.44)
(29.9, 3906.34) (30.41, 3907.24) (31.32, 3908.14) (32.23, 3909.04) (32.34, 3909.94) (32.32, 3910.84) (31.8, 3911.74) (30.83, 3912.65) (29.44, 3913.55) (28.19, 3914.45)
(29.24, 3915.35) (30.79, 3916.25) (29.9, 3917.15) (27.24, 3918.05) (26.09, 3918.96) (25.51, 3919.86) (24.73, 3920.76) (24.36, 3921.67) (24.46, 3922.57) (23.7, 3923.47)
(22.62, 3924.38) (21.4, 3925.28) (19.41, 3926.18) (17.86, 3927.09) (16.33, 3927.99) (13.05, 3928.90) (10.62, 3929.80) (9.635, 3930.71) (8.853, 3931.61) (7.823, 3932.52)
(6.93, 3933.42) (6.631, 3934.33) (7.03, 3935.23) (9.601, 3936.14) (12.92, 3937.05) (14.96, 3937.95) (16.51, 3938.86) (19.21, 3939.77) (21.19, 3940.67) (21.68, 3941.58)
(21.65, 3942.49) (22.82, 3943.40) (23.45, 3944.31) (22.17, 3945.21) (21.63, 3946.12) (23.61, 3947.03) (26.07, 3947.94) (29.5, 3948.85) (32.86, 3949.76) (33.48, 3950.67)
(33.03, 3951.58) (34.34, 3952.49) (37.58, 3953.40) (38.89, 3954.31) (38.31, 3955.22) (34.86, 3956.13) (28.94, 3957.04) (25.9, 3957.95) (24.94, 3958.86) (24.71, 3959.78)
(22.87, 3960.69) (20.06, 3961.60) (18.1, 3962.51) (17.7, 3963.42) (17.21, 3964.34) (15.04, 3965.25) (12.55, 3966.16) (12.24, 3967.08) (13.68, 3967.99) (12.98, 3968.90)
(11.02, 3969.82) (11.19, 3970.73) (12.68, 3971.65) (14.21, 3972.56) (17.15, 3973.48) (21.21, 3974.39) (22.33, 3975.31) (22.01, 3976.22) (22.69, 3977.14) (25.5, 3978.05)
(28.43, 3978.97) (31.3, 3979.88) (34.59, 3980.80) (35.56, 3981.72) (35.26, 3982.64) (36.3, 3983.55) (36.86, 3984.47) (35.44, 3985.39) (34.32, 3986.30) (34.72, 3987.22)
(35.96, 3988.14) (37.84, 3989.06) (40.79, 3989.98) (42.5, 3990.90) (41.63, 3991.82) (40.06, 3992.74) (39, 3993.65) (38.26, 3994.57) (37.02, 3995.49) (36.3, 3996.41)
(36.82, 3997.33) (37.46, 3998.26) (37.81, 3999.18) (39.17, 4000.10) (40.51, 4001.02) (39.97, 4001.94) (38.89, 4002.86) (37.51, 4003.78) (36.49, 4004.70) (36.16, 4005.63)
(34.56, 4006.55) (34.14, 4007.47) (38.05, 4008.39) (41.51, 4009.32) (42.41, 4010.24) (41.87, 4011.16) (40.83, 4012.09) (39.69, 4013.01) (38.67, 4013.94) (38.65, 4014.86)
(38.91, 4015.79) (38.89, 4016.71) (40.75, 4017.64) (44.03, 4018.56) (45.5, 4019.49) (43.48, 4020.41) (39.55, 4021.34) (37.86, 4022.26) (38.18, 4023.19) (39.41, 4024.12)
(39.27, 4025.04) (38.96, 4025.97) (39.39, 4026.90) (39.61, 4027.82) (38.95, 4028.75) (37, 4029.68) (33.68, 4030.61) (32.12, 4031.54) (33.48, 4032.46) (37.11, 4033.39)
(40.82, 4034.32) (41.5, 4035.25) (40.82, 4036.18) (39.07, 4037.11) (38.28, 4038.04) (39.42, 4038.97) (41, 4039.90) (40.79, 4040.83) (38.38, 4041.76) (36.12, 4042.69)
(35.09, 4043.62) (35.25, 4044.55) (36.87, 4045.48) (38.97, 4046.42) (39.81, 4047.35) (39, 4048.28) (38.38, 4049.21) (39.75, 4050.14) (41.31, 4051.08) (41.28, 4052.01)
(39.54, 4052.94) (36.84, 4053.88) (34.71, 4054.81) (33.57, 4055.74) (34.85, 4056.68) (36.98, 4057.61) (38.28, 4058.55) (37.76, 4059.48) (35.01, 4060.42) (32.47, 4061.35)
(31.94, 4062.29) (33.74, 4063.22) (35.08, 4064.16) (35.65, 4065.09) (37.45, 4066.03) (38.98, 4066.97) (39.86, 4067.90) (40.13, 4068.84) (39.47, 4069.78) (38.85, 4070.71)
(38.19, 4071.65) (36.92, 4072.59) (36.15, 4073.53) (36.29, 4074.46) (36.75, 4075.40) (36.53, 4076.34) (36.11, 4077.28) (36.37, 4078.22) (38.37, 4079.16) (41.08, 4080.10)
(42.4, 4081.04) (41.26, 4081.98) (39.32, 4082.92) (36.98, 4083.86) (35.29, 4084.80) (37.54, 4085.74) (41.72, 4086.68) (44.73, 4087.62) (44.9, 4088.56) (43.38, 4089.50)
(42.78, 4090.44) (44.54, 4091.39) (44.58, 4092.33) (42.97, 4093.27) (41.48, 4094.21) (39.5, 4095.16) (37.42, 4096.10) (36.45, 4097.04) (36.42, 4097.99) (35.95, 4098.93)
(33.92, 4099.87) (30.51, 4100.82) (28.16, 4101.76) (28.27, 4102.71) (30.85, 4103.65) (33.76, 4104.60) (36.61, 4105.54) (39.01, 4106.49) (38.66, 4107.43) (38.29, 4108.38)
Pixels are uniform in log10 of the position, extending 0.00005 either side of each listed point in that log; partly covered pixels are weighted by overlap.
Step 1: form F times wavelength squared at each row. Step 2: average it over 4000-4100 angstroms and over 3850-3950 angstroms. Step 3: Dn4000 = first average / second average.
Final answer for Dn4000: 1.9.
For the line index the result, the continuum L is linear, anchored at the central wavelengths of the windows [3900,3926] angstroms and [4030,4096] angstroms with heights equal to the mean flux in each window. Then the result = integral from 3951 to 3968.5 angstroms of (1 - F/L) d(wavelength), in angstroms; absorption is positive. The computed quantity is 3.4 angstroms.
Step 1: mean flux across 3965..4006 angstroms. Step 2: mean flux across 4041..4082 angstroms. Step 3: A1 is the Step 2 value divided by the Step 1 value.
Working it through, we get 1.24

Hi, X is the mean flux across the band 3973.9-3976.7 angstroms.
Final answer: 21.8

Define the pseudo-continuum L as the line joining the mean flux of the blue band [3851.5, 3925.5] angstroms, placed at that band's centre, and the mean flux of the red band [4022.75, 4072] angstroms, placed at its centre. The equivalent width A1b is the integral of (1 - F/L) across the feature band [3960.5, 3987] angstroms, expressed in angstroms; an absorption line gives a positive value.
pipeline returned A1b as 7.5 angstroms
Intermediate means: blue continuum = 23.9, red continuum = 37.7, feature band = 22.6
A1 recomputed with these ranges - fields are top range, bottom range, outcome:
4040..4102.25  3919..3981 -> 1.82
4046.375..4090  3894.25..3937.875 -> 1.67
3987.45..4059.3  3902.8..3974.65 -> 1.73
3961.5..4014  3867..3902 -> 1.36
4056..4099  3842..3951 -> 1.73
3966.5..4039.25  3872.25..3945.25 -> 1.55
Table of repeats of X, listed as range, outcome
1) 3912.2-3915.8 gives 29.5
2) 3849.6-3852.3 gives 22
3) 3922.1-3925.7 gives 23.1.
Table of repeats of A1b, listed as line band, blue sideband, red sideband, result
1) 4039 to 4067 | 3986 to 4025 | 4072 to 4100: 1.4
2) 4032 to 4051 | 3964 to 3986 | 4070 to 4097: -3.2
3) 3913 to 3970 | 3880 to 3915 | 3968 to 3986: 7.5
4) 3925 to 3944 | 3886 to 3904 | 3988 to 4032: 9.5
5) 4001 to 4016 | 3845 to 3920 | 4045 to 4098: -2.3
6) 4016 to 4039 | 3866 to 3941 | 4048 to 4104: -3.9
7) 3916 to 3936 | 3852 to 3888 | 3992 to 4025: 7.1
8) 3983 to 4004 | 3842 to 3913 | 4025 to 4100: -3.5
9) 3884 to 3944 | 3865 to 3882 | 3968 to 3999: 5.3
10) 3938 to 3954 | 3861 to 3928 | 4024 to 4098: 1.6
